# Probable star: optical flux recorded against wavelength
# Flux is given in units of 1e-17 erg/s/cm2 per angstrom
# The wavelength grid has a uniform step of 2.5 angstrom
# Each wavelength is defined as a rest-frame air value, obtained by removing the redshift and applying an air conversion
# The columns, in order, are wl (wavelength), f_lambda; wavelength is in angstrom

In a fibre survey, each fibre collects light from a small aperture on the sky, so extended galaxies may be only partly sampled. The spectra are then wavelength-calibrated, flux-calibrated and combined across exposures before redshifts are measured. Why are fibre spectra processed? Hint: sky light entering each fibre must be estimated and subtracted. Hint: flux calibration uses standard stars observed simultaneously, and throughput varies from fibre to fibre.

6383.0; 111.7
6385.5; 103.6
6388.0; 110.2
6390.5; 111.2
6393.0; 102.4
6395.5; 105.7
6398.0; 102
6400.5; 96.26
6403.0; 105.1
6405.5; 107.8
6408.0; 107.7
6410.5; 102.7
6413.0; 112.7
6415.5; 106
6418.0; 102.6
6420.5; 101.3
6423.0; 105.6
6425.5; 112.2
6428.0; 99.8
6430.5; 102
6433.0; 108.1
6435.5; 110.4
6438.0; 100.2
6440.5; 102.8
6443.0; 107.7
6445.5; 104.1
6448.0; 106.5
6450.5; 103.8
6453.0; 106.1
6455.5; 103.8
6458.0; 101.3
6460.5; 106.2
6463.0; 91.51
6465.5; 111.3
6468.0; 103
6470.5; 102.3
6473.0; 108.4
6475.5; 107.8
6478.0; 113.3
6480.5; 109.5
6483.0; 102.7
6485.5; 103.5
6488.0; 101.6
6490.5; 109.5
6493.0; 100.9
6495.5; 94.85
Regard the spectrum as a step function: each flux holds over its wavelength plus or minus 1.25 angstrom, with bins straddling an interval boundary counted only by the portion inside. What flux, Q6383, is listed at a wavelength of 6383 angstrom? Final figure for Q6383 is 111.7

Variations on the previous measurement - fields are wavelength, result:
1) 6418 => 102.6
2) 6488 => 101.6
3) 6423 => 105.6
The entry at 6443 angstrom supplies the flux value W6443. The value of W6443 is 107.7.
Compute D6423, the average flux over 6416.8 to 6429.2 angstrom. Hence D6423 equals 104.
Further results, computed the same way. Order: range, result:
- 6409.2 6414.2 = 108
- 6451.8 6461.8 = 104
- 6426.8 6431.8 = 101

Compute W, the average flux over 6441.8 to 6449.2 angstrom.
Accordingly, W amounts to 106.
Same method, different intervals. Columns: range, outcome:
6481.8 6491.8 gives 104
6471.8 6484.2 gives 108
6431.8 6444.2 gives 106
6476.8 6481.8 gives 111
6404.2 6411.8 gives 106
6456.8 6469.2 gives 103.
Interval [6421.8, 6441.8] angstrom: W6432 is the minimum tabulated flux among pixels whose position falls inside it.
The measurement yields 99.8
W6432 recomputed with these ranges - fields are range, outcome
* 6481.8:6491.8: 101.6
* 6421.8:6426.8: 105.6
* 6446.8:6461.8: 101.3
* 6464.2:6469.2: 103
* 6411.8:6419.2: 102.6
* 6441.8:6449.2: 104.1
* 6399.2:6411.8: 96.26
